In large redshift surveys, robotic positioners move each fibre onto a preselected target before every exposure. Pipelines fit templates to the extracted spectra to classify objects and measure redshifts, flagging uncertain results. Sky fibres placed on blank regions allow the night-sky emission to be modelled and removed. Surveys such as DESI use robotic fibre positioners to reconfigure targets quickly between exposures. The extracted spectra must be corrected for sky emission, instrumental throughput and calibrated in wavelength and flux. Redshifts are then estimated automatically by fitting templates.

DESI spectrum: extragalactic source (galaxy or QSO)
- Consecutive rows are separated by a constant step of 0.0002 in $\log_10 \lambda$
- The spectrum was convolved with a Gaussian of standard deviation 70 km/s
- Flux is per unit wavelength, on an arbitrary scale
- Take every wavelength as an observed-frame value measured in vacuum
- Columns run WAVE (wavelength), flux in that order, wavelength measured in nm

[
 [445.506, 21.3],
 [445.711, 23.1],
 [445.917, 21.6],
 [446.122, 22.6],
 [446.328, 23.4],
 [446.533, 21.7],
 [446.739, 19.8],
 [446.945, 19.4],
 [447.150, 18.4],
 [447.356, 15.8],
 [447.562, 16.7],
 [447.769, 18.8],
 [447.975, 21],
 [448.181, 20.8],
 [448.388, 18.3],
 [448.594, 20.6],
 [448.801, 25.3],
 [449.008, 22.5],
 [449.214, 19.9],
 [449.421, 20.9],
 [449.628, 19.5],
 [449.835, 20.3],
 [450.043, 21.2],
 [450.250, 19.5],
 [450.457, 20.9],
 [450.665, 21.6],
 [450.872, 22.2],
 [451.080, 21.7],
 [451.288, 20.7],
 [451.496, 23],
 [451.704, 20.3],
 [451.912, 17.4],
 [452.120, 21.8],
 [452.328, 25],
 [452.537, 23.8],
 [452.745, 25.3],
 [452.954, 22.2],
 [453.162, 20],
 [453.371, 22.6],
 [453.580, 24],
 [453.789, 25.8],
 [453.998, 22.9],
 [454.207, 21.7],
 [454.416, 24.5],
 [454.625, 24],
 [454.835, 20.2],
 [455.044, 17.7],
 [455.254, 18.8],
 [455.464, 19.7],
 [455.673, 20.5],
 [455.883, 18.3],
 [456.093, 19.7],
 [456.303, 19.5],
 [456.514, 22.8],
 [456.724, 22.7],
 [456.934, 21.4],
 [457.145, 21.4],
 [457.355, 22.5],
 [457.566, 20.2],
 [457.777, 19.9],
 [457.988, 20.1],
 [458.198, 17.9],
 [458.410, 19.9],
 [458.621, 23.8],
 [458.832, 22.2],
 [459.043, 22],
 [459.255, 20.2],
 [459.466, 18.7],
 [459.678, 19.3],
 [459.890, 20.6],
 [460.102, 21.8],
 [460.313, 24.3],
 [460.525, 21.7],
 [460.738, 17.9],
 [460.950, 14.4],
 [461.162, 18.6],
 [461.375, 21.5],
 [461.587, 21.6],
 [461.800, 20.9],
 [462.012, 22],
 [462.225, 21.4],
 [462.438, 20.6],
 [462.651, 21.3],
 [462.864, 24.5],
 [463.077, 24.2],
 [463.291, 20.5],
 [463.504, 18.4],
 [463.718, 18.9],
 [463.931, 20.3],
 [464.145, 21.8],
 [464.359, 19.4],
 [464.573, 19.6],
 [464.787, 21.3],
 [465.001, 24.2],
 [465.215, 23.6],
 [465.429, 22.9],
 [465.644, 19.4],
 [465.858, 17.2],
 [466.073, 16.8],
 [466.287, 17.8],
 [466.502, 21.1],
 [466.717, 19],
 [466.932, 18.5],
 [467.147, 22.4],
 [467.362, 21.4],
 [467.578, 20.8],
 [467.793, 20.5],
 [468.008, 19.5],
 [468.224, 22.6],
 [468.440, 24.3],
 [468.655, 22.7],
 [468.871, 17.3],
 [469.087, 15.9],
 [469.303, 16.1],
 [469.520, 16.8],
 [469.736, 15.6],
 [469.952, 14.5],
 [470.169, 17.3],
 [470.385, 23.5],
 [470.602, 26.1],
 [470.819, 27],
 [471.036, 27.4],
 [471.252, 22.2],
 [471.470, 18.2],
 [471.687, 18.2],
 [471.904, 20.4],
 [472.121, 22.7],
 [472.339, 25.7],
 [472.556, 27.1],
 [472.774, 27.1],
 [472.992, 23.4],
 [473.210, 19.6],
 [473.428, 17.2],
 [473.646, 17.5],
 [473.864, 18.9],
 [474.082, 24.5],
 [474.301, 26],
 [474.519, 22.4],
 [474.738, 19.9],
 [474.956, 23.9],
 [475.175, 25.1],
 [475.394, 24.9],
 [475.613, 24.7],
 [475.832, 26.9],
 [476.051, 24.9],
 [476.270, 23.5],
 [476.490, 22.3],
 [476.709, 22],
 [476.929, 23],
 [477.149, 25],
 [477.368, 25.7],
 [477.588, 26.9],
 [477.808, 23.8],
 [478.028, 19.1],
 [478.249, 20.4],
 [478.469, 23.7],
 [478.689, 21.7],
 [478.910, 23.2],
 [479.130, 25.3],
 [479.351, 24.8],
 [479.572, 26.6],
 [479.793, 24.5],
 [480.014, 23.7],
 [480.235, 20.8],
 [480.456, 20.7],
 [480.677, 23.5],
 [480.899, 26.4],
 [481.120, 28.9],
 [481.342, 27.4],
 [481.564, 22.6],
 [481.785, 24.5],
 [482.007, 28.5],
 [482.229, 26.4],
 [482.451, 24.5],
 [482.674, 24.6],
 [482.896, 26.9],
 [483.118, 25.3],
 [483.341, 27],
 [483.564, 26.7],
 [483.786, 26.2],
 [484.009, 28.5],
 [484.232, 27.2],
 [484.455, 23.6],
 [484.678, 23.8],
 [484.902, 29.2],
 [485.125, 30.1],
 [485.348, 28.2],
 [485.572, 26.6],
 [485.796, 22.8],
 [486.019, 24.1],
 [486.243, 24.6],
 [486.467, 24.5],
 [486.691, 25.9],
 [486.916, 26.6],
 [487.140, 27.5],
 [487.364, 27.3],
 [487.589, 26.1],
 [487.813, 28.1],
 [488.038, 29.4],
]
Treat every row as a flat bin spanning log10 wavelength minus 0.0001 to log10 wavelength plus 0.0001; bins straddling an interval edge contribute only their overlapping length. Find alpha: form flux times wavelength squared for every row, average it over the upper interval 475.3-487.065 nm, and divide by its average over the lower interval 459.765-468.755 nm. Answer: 1.3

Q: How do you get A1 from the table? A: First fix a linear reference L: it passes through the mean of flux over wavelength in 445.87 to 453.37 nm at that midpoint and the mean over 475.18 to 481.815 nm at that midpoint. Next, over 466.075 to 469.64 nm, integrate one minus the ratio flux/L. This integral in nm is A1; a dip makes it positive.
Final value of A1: 0.502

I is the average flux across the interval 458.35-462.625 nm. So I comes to 20.7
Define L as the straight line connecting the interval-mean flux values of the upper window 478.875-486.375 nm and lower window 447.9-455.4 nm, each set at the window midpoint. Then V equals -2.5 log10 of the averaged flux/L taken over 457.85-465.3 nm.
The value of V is 0.10 mag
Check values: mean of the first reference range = 21.6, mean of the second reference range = 25.5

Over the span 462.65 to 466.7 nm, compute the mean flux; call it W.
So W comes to 20.6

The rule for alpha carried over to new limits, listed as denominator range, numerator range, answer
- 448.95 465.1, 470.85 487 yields 1.26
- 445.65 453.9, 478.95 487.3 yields 1.39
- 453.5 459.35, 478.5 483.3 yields 1.30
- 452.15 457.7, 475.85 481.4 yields 1.22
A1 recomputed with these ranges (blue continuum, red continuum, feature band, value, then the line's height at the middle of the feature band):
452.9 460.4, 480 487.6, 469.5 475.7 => 0.48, 23.9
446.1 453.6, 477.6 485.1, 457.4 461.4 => 0.35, 22.2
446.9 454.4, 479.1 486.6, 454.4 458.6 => 0.28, 22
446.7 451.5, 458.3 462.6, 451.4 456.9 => -0.33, 20.5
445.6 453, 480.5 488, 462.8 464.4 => 0.15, 23.1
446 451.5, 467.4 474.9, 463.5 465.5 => -0.01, 21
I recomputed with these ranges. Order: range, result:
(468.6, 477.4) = 22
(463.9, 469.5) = 20.2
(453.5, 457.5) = 21.4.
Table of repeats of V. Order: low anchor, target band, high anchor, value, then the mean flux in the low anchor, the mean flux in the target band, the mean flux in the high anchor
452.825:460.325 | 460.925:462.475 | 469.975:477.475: 0.07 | 21.2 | 20.4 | 23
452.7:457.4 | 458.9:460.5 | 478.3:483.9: 0.06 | 21.6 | 21.1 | 24.9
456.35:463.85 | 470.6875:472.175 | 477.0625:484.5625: 0.03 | 20.8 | 22.3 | 24.8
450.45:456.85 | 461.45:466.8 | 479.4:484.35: 0.12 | 21.7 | 20.8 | 25.5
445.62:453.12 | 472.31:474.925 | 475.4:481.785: 0.05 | 21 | 22.4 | 24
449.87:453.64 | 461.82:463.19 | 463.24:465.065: -0.08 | 21.8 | 22.2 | 20.4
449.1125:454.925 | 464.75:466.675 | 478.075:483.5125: 0.14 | 21.9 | 20.4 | 24.6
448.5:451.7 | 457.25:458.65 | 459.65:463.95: 0.03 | 21.3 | 20.4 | 20.7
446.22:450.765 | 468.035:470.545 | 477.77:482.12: 0.20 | 20.3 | 18.9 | 24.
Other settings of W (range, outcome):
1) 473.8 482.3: 24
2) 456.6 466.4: 20.7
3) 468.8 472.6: 20.6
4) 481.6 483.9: 26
